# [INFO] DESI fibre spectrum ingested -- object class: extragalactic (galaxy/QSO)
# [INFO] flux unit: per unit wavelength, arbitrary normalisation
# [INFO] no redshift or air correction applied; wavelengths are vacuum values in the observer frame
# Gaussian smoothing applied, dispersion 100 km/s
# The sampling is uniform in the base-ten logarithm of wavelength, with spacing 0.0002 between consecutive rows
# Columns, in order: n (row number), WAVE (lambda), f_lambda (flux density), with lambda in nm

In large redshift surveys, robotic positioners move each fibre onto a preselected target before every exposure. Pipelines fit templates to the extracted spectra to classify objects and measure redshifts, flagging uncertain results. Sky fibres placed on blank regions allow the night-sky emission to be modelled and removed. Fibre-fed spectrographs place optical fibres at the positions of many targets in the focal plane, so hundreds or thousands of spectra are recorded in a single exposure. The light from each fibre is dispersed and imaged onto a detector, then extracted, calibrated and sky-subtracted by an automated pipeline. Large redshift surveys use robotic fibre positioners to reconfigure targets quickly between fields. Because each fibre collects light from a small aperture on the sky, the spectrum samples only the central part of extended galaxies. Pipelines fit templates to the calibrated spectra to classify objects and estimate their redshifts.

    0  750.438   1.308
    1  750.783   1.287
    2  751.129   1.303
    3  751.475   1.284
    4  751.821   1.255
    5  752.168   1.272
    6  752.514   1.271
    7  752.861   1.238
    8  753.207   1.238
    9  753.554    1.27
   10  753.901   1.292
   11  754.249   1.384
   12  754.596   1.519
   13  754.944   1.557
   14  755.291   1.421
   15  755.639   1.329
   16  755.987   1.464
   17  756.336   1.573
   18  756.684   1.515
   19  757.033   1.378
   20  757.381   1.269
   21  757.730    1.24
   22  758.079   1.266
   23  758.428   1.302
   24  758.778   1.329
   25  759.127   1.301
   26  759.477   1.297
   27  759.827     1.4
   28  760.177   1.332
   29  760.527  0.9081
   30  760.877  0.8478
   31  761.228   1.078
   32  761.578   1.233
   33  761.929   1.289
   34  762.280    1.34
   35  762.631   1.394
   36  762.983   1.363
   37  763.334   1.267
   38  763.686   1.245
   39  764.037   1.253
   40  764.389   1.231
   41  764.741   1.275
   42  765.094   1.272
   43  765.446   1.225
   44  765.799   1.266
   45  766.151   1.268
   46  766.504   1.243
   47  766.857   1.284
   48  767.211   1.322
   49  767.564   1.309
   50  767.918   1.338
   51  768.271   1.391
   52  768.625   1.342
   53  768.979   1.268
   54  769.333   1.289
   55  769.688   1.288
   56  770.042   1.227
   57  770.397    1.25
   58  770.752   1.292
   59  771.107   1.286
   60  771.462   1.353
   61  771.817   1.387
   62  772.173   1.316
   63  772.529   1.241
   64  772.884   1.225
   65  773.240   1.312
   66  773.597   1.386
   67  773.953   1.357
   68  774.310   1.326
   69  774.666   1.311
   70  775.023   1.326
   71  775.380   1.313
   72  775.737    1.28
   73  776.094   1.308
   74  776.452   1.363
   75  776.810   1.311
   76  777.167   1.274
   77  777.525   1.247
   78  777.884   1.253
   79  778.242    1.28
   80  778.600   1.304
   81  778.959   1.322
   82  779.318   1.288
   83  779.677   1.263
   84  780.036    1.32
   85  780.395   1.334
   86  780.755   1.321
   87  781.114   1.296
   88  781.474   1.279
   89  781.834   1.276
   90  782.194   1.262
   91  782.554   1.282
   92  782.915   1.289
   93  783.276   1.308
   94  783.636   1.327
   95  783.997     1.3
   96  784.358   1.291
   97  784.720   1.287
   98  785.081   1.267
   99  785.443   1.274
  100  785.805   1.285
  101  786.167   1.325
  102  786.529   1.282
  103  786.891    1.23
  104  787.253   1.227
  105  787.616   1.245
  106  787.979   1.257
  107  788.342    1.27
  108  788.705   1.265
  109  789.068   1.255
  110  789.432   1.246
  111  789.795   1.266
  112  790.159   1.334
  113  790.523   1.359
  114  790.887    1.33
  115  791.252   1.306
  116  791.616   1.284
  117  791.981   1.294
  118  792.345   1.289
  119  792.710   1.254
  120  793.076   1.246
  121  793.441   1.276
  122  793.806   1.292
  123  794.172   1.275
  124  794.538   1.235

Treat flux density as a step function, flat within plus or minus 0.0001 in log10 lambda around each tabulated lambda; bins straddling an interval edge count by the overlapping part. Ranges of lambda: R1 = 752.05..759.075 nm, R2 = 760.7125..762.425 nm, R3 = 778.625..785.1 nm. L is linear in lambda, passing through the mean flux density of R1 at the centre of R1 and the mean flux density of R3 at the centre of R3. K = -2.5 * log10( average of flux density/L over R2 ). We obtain 0.162 mag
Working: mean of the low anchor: 1.36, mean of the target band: 1.16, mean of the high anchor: 1.3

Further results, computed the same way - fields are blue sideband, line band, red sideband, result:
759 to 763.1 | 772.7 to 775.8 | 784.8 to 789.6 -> -0.059 mag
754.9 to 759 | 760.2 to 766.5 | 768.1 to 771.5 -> 0.096 mag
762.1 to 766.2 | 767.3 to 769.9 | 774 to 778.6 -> -0.022 mag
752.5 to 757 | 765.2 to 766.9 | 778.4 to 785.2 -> 0.081 mag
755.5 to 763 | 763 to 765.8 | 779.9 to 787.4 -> 0.026 mag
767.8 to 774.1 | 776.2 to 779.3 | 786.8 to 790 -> -0.006 mag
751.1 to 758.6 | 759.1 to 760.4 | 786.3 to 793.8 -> 0.015 mag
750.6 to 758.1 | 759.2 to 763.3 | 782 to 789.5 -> 0.088 mag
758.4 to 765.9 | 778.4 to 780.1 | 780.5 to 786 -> -0.013 mag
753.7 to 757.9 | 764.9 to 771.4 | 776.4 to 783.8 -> 0.052 mag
